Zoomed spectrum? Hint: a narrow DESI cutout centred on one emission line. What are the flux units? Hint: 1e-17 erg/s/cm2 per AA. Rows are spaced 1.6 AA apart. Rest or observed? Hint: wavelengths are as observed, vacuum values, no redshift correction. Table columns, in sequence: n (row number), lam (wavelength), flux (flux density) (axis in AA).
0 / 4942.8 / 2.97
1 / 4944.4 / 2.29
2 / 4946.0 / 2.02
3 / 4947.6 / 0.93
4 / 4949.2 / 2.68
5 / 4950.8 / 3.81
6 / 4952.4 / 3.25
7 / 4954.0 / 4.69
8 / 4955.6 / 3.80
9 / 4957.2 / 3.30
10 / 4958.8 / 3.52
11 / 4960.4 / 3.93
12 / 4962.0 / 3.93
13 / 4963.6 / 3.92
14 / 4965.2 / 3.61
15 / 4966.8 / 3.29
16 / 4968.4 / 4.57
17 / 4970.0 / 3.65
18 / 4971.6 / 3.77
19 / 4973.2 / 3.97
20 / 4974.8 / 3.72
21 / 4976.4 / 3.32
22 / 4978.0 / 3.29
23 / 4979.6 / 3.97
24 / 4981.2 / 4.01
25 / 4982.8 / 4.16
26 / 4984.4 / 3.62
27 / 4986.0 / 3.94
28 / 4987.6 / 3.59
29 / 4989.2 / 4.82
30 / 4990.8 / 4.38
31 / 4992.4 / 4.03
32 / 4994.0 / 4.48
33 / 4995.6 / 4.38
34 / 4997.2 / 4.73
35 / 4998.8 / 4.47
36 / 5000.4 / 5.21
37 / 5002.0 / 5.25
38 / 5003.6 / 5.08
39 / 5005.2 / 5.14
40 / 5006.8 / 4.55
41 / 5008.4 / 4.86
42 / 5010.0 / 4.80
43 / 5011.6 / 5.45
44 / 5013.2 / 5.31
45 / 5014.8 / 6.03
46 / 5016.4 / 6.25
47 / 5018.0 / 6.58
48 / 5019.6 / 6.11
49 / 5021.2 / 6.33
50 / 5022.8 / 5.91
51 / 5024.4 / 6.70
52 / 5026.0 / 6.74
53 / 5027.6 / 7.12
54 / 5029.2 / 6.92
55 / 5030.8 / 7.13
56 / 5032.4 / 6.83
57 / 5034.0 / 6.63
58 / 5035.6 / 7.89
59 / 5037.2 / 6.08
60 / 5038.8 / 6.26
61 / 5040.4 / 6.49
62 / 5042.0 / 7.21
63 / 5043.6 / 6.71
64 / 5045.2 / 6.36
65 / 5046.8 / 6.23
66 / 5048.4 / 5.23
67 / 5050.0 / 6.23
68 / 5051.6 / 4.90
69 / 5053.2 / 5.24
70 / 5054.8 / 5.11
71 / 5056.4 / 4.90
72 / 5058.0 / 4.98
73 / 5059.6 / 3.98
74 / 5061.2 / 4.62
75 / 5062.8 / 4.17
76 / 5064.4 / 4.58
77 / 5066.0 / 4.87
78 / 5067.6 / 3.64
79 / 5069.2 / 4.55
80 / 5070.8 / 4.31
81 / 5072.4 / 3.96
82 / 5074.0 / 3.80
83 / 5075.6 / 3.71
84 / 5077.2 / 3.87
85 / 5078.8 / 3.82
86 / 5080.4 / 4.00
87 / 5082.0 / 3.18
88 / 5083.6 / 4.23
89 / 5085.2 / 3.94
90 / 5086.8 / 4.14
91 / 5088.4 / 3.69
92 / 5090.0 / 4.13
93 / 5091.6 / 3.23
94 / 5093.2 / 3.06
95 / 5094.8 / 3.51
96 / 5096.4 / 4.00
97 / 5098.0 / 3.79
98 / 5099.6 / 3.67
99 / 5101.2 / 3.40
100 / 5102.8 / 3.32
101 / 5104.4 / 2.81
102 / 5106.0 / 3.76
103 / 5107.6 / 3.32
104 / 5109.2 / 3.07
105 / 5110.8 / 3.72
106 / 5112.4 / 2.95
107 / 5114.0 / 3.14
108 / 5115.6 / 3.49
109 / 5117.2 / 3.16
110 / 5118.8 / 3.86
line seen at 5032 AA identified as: C IV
